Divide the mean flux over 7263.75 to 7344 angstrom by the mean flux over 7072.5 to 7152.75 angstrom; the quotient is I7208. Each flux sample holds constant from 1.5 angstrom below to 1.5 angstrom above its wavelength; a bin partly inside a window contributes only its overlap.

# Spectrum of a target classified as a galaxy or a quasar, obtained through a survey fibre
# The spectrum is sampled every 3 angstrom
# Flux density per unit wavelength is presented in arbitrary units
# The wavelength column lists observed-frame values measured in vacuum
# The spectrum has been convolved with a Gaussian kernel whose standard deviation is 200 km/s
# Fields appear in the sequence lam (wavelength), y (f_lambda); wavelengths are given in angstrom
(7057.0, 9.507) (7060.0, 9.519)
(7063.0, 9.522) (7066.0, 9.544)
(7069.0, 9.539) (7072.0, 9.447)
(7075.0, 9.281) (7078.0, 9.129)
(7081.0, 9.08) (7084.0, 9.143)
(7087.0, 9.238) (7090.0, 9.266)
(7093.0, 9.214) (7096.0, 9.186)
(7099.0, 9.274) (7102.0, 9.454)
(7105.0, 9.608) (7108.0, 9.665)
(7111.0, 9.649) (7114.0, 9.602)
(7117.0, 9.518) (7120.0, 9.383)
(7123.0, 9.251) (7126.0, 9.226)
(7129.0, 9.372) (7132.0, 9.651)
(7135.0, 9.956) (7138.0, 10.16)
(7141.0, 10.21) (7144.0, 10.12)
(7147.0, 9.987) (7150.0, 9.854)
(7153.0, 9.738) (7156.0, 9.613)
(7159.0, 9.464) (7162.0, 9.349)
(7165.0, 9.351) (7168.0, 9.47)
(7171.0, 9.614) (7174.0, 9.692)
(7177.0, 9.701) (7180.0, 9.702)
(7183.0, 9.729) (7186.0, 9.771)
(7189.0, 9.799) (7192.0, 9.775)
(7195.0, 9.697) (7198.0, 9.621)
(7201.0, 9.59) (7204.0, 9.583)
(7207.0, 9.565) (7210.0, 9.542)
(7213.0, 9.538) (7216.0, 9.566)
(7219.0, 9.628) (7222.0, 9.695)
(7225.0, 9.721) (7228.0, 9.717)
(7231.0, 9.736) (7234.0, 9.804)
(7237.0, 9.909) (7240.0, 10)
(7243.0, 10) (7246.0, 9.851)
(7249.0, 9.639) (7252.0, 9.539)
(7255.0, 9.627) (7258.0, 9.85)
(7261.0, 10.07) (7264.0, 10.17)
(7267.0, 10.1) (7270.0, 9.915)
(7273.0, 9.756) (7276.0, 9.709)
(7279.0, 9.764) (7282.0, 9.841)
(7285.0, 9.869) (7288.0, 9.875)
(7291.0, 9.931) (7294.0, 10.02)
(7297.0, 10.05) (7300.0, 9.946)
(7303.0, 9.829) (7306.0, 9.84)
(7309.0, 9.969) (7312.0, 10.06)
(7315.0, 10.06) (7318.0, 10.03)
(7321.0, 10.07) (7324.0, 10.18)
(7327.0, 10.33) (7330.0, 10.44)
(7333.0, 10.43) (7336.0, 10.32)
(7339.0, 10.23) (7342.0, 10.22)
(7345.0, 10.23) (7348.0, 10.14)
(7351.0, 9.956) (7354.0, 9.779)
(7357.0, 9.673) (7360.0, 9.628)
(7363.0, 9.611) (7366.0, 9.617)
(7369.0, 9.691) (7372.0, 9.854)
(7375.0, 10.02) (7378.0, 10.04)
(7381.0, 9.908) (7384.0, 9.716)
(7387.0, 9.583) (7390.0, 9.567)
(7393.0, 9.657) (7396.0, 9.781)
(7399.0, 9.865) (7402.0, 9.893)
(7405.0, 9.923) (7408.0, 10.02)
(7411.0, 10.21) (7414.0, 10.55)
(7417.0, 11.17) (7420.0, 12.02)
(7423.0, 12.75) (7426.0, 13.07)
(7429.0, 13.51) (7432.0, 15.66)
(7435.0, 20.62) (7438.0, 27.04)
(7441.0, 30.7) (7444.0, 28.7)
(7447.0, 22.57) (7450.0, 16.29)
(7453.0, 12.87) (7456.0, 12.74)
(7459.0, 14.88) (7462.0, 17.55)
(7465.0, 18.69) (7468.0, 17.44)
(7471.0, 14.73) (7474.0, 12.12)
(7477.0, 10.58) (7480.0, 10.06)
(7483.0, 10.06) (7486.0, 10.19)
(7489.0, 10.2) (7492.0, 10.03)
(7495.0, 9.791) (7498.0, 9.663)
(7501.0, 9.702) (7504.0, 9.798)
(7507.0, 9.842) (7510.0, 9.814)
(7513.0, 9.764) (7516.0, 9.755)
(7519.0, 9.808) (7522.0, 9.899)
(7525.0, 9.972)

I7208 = 1.05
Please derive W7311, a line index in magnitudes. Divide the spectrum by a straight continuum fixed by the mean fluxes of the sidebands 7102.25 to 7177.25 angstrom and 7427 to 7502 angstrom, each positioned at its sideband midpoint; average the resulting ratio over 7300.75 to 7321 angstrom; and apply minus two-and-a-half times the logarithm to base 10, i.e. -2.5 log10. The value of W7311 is 0.26 mag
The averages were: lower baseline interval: 9.64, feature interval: 9.97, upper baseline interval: 15.5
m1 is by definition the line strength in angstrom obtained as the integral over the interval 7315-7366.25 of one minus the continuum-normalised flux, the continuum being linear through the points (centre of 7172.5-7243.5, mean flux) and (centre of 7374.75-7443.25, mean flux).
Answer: 8.0 angstrom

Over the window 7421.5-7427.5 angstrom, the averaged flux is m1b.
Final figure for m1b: 12.9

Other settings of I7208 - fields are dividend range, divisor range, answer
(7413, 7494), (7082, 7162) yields 1.61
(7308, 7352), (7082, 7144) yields 1.07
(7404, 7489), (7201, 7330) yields 1.54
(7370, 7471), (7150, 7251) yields 1.46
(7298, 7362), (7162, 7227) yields 1.04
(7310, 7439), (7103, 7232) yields 1.14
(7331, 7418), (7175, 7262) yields 1.03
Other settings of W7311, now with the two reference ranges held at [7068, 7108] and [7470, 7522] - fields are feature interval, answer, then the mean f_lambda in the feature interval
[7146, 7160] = -0.03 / 9.73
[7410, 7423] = -0.11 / 11.2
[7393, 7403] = 0.03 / 9.82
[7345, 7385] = 0.02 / 9.83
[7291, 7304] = -0.02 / 9.96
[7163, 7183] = -0.01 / 9.59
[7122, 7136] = -0.01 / 9.48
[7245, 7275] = -0.01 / 9.85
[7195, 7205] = 0.00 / 9.61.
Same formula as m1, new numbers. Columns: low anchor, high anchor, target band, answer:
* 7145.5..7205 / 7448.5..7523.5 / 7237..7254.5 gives 0.6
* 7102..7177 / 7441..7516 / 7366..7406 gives 8.6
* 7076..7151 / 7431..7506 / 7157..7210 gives 5.2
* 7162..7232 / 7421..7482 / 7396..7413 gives 6.2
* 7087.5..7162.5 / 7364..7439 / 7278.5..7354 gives 6.4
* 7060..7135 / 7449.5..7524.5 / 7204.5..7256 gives 2.5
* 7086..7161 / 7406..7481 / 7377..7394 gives 5.8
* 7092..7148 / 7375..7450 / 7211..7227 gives 2.1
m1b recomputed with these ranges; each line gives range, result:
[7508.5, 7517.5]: 9.78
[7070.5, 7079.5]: 9.29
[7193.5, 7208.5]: 9.61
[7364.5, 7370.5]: 9.65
